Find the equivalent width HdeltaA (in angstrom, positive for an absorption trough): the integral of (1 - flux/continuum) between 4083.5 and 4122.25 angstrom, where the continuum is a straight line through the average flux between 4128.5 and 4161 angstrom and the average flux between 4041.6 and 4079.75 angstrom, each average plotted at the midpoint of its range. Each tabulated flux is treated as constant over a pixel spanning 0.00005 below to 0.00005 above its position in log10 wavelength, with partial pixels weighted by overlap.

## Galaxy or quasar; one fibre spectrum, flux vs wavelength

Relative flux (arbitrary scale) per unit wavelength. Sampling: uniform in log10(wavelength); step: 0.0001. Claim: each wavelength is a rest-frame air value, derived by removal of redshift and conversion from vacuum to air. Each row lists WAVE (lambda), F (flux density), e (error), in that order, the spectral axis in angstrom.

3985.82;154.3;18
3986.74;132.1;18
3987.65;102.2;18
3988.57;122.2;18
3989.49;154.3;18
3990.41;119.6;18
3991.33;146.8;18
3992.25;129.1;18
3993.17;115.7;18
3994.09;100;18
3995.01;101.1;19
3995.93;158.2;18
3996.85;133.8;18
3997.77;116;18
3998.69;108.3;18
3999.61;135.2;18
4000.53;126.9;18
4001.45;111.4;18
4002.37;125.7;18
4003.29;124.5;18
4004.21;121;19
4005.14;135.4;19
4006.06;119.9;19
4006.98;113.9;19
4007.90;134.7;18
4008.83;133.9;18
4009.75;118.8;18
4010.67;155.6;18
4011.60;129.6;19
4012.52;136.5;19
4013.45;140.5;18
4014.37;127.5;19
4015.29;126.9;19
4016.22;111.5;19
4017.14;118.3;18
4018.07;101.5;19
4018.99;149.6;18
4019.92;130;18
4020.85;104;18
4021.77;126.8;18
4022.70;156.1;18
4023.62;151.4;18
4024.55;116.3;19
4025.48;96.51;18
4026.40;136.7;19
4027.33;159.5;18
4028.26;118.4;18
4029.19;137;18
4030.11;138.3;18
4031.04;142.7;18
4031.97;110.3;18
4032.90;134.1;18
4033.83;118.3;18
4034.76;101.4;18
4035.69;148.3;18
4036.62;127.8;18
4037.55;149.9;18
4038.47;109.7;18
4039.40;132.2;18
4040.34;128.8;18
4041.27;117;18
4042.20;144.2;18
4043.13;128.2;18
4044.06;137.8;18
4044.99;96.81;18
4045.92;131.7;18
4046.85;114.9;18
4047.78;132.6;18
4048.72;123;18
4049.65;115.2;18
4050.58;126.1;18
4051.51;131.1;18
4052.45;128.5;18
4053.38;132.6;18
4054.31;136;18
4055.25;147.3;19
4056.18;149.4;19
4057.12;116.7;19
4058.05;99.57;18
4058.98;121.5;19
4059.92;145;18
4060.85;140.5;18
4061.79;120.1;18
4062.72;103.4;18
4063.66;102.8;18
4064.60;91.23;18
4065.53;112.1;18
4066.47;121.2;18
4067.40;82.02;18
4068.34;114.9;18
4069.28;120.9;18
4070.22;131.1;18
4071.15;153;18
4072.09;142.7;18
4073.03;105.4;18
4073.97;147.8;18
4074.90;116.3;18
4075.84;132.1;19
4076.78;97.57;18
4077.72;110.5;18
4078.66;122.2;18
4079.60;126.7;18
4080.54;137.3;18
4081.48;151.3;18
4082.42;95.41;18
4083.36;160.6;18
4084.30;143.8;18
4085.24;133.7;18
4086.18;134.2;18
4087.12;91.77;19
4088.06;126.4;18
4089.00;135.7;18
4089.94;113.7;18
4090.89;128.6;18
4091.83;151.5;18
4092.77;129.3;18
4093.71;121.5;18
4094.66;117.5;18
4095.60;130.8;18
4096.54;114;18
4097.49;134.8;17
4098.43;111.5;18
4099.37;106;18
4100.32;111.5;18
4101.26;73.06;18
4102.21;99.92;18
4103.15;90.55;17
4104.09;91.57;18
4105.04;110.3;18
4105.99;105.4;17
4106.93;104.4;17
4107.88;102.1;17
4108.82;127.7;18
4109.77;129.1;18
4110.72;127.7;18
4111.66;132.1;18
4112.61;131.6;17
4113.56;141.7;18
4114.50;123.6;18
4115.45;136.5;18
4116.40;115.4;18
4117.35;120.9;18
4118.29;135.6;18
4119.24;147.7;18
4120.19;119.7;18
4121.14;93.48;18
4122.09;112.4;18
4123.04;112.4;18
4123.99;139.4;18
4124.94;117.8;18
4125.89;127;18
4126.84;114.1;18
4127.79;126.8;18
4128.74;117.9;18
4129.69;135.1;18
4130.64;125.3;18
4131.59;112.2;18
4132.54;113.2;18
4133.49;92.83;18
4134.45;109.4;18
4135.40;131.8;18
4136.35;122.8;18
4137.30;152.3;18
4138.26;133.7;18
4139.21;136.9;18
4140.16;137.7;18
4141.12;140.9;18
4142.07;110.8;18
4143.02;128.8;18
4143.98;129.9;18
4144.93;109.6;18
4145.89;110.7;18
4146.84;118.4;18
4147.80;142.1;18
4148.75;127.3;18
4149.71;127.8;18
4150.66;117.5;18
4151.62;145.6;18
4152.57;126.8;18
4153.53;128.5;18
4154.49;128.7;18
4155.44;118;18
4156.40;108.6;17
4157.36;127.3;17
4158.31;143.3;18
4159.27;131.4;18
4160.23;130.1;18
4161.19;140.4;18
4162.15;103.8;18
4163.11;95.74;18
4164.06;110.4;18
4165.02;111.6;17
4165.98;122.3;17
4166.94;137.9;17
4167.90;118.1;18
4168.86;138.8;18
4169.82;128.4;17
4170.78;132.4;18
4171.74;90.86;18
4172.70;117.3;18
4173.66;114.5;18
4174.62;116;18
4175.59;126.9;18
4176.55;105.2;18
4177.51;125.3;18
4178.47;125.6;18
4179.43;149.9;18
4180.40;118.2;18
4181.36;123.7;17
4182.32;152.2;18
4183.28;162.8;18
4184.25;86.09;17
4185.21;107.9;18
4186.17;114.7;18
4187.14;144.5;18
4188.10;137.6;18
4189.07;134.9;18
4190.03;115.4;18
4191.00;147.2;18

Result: 1.4 angstrom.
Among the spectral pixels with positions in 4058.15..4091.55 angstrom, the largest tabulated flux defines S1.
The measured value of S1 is 160.6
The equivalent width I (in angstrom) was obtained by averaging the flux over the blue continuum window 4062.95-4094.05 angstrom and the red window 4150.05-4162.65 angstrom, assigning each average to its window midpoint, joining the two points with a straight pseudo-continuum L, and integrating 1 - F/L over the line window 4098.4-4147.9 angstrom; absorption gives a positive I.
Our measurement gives 2.3 angstrom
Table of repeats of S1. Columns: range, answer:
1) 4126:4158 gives 152.3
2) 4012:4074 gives 159.5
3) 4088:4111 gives 151.5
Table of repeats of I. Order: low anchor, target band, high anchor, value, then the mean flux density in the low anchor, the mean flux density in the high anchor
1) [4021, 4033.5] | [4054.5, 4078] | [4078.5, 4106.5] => 0.65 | 132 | 120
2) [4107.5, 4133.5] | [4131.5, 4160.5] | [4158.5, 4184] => -0.51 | 123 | 124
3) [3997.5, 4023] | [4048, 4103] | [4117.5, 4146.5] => 0.91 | 126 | 123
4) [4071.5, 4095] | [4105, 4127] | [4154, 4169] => 0.50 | 127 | 123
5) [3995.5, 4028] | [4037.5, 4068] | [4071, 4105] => 0.43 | 128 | 121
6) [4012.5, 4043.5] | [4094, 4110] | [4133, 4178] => 2.09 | 129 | 124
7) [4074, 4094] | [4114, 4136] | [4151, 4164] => 0.86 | 127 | 125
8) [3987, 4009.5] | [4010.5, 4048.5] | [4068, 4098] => -0.85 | 125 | 127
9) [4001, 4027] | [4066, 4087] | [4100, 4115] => -1.50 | 127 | 113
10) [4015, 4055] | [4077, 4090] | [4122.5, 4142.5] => -0.14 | 127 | 124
